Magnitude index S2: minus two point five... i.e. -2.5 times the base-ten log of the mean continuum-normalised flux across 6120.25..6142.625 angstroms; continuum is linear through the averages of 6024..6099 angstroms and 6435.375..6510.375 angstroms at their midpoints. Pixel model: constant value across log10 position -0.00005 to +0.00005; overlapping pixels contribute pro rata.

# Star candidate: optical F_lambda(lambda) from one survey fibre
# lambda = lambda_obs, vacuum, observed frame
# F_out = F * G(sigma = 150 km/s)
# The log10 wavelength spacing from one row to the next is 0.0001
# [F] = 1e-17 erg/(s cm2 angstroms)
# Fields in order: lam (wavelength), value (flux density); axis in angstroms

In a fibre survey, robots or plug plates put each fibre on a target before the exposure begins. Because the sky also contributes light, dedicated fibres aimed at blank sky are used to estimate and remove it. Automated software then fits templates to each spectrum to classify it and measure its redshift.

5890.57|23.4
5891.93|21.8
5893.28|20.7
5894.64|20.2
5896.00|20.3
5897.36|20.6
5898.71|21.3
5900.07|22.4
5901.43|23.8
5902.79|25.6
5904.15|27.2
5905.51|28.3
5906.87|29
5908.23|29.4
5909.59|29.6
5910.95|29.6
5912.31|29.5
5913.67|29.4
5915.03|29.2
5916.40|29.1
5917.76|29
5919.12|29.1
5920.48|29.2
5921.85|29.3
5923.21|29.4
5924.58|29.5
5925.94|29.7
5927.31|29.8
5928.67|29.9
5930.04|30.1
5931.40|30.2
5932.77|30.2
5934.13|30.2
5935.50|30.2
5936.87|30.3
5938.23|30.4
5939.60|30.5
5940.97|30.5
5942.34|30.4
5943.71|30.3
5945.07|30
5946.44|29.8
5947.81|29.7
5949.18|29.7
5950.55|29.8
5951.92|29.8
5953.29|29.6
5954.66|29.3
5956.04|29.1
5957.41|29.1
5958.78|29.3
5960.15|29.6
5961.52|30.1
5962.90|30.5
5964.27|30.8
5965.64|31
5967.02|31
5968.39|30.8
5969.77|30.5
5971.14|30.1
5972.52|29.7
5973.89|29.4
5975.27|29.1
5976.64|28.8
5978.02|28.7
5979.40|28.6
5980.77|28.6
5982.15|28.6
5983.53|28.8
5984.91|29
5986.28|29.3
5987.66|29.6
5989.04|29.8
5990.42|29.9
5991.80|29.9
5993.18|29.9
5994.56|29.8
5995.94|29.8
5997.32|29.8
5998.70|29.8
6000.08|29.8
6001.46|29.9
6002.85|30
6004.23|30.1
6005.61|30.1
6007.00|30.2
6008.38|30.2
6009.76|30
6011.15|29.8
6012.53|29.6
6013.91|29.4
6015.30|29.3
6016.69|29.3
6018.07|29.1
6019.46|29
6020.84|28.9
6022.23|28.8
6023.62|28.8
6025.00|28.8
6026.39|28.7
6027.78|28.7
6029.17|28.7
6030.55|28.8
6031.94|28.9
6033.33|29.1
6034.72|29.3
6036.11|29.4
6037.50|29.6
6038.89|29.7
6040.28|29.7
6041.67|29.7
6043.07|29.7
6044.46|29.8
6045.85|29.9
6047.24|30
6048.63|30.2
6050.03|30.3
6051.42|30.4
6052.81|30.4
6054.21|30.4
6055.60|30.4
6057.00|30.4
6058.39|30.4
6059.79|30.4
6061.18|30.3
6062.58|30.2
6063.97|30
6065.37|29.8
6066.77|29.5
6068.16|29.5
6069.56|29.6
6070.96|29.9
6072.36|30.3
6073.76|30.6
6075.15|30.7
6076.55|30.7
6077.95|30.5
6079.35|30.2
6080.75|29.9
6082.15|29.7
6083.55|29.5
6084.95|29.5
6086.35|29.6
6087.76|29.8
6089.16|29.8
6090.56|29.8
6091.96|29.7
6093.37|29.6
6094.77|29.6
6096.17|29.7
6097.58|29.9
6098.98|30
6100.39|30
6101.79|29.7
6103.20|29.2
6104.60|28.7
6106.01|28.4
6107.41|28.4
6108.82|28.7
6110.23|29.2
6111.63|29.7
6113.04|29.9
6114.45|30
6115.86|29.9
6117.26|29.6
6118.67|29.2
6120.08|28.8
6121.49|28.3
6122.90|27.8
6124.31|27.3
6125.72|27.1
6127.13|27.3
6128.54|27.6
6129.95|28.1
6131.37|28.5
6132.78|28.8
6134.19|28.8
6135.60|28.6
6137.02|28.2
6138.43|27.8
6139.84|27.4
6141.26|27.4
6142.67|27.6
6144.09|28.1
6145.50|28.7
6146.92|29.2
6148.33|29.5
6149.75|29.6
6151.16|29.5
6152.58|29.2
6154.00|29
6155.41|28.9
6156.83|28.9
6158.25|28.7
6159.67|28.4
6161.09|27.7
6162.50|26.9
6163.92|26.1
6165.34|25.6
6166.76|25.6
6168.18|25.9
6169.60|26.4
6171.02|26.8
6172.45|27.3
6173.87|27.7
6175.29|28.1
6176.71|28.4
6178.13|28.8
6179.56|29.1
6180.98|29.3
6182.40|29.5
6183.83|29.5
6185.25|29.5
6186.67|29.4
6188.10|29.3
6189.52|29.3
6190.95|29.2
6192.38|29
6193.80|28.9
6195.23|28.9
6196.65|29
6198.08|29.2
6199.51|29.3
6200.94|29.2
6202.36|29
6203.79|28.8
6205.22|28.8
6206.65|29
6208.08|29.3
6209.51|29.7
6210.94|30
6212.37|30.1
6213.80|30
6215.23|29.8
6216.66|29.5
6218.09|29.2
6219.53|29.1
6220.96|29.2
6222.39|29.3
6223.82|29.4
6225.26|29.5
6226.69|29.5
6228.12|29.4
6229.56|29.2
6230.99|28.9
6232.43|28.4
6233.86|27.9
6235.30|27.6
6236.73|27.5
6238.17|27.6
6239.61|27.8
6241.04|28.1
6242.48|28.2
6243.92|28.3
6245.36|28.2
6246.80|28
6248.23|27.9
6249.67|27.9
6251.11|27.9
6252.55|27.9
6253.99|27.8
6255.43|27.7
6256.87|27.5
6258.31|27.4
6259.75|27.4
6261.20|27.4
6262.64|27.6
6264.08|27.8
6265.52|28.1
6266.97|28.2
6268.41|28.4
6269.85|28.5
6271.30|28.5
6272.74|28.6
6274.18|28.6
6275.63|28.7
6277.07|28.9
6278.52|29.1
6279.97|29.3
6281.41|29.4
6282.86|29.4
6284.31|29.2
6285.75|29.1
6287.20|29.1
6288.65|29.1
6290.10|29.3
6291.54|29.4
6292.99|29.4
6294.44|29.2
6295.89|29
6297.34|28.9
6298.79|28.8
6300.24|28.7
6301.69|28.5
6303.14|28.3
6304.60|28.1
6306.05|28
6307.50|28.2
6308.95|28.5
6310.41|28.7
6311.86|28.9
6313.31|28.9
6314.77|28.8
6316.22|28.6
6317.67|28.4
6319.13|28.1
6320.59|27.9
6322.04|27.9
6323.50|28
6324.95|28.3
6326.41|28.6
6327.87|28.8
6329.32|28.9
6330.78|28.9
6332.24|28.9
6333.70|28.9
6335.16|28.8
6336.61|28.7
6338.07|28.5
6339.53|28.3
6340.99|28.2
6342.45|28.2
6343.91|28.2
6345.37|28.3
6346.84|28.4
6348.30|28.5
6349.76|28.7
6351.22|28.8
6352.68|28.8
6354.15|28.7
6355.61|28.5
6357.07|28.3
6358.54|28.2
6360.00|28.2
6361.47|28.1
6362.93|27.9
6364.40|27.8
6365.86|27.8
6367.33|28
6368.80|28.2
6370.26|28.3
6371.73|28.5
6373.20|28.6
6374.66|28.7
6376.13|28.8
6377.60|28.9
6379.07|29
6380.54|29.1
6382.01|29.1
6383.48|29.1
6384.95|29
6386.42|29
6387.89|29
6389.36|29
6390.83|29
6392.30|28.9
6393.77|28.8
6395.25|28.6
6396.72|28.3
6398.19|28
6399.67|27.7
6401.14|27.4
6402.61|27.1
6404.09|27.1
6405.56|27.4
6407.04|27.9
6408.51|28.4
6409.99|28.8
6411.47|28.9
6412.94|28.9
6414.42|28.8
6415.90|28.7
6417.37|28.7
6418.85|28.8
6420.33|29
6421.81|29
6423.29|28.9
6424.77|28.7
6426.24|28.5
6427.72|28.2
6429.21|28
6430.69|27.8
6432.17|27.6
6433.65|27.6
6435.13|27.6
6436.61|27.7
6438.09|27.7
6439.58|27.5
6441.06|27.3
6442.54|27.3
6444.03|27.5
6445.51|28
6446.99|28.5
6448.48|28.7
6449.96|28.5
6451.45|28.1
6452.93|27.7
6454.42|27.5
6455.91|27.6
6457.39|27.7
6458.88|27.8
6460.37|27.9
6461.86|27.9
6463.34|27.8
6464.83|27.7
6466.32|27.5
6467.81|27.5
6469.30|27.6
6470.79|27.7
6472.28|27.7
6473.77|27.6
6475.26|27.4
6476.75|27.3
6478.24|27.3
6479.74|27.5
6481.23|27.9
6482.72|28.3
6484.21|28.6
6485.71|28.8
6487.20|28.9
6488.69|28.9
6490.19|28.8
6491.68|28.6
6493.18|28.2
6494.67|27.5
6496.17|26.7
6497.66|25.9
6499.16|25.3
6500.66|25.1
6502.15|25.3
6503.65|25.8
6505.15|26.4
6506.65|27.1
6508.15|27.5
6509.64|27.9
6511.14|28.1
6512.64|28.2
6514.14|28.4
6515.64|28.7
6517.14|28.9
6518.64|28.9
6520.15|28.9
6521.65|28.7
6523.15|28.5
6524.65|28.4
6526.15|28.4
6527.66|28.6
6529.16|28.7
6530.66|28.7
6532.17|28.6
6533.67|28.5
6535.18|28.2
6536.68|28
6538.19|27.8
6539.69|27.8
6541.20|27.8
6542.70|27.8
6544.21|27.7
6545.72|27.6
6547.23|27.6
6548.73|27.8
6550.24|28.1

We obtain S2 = 0.06 mag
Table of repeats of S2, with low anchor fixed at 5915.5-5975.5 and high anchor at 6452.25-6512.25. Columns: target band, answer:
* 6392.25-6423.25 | -0.02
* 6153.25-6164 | 0.03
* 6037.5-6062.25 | -0.02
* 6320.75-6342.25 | -0.01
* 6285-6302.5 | -0.03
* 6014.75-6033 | 0.02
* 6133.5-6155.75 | 0.02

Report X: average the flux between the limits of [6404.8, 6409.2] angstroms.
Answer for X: 27.9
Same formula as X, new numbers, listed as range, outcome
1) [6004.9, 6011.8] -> 30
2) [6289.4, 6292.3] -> 29.4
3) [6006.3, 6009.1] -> 30.2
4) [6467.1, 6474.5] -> 27.6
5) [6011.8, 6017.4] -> 29.4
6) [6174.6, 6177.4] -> 28.3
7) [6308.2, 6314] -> 28.8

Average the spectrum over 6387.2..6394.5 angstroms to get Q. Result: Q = 29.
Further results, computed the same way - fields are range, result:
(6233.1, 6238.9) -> 27.7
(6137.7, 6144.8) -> 27.7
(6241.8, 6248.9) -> 28.1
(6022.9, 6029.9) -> 28.8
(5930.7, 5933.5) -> 30.3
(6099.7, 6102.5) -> 29.8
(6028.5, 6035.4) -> 29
